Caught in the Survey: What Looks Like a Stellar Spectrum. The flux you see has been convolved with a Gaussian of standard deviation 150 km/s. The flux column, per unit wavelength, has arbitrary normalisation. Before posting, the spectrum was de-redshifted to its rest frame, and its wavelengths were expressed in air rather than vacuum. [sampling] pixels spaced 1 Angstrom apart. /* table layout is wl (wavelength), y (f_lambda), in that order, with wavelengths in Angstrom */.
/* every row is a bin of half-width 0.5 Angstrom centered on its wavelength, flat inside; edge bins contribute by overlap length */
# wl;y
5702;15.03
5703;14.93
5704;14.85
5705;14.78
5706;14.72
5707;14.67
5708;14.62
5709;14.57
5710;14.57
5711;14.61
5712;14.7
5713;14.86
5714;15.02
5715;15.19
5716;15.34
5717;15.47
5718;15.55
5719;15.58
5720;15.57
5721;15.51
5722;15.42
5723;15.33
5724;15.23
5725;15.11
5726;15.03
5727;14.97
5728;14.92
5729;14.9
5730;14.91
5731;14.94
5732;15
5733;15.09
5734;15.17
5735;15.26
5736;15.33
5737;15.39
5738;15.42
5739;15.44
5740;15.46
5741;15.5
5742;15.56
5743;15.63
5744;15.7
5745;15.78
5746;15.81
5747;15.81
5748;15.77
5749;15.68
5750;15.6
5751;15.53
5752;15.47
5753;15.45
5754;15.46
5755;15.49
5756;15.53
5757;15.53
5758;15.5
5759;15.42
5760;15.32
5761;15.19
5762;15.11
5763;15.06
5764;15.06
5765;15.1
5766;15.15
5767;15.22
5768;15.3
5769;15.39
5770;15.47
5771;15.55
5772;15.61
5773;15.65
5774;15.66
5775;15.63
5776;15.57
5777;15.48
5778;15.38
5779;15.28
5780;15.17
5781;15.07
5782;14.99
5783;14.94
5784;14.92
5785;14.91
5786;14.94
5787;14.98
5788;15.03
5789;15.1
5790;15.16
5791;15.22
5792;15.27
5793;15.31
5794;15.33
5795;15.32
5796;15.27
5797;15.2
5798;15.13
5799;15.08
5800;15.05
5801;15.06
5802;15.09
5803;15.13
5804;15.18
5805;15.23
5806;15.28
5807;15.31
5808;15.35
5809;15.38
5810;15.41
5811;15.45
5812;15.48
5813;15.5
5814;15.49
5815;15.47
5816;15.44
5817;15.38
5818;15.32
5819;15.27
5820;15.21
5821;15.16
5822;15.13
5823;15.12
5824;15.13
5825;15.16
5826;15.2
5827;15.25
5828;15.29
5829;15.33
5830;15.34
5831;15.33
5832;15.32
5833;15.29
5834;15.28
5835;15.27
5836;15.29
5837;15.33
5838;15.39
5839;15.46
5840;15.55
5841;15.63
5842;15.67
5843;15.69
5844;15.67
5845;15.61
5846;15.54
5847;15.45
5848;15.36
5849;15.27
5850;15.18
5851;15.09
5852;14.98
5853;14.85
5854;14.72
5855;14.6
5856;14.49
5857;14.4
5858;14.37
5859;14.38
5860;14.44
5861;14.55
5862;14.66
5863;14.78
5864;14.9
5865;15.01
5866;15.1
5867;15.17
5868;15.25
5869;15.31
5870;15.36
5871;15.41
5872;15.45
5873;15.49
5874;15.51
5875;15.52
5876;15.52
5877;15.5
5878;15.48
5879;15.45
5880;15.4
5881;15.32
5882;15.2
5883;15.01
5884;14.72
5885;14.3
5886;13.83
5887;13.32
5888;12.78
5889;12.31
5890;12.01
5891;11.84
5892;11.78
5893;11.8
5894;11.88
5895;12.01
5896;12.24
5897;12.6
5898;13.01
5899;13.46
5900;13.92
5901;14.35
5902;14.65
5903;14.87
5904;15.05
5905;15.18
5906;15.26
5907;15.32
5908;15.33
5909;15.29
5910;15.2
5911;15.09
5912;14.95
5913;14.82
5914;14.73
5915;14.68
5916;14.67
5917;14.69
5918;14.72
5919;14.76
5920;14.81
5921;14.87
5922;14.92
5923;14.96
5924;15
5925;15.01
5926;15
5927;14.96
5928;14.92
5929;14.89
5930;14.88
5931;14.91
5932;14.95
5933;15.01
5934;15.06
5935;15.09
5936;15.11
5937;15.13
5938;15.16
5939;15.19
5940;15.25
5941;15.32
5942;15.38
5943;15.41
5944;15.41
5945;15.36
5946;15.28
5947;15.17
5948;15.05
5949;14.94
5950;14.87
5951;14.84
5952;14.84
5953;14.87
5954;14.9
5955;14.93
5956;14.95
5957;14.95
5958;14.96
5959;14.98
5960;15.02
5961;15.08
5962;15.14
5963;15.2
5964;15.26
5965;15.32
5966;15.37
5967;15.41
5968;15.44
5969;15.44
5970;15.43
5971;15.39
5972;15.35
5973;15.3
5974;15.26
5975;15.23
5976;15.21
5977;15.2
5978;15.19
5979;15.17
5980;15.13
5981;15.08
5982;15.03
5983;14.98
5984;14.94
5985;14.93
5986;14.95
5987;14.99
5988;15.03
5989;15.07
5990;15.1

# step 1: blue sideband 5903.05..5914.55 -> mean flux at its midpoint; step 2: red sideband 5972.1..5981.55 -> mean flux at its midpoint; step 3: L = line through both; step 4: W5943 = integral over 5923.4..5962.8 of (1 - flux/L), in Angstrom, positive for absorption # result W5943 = 0.2 Angstrom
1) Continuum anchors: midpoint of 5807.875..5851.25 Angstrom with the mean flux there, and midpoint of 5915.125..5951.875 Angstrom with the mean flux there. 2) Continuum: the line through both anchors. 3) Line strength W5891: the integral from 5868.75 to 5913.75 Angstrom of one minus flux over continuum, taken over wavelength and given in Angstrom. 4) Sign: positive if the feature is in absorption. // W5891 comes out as 2.53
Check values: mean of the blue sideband 15.4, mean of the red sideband 15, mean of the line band 14.3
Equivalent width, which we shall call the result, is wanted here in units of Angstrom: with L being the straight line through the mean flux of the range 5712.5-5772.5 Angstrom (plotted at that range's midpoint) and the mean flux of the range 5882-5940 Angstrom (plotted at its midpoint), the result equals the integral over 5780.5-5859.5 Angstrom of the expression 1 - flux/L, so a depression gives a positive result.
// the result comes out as -1.71 Angstrom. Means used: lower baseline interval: 15.4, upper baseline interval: 14.3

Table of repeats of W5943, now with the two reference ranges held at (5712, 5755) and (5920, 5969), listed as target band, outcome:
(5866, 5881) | -0.2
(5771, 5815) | 0.0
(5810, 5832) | -0.1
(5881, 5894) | 1.6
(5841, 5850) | -0.2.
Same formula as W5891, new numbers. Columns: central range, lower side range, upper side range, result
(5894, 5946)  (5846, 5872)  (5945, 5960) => 0.8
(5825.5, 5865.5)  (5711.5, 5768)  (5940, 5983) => 0.3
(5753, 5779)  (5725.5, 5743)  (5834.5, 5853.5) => -0.2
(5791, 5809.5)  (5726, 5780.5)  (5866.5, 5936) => -0.1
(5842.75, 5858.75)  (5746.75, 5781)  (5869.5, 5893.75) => -0.5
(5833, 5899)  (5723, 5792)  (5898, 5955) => 2.1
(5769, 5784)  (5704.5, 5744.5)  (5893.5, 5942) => -0.4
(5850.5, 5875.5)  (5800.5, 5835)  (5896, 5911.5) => -0.1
